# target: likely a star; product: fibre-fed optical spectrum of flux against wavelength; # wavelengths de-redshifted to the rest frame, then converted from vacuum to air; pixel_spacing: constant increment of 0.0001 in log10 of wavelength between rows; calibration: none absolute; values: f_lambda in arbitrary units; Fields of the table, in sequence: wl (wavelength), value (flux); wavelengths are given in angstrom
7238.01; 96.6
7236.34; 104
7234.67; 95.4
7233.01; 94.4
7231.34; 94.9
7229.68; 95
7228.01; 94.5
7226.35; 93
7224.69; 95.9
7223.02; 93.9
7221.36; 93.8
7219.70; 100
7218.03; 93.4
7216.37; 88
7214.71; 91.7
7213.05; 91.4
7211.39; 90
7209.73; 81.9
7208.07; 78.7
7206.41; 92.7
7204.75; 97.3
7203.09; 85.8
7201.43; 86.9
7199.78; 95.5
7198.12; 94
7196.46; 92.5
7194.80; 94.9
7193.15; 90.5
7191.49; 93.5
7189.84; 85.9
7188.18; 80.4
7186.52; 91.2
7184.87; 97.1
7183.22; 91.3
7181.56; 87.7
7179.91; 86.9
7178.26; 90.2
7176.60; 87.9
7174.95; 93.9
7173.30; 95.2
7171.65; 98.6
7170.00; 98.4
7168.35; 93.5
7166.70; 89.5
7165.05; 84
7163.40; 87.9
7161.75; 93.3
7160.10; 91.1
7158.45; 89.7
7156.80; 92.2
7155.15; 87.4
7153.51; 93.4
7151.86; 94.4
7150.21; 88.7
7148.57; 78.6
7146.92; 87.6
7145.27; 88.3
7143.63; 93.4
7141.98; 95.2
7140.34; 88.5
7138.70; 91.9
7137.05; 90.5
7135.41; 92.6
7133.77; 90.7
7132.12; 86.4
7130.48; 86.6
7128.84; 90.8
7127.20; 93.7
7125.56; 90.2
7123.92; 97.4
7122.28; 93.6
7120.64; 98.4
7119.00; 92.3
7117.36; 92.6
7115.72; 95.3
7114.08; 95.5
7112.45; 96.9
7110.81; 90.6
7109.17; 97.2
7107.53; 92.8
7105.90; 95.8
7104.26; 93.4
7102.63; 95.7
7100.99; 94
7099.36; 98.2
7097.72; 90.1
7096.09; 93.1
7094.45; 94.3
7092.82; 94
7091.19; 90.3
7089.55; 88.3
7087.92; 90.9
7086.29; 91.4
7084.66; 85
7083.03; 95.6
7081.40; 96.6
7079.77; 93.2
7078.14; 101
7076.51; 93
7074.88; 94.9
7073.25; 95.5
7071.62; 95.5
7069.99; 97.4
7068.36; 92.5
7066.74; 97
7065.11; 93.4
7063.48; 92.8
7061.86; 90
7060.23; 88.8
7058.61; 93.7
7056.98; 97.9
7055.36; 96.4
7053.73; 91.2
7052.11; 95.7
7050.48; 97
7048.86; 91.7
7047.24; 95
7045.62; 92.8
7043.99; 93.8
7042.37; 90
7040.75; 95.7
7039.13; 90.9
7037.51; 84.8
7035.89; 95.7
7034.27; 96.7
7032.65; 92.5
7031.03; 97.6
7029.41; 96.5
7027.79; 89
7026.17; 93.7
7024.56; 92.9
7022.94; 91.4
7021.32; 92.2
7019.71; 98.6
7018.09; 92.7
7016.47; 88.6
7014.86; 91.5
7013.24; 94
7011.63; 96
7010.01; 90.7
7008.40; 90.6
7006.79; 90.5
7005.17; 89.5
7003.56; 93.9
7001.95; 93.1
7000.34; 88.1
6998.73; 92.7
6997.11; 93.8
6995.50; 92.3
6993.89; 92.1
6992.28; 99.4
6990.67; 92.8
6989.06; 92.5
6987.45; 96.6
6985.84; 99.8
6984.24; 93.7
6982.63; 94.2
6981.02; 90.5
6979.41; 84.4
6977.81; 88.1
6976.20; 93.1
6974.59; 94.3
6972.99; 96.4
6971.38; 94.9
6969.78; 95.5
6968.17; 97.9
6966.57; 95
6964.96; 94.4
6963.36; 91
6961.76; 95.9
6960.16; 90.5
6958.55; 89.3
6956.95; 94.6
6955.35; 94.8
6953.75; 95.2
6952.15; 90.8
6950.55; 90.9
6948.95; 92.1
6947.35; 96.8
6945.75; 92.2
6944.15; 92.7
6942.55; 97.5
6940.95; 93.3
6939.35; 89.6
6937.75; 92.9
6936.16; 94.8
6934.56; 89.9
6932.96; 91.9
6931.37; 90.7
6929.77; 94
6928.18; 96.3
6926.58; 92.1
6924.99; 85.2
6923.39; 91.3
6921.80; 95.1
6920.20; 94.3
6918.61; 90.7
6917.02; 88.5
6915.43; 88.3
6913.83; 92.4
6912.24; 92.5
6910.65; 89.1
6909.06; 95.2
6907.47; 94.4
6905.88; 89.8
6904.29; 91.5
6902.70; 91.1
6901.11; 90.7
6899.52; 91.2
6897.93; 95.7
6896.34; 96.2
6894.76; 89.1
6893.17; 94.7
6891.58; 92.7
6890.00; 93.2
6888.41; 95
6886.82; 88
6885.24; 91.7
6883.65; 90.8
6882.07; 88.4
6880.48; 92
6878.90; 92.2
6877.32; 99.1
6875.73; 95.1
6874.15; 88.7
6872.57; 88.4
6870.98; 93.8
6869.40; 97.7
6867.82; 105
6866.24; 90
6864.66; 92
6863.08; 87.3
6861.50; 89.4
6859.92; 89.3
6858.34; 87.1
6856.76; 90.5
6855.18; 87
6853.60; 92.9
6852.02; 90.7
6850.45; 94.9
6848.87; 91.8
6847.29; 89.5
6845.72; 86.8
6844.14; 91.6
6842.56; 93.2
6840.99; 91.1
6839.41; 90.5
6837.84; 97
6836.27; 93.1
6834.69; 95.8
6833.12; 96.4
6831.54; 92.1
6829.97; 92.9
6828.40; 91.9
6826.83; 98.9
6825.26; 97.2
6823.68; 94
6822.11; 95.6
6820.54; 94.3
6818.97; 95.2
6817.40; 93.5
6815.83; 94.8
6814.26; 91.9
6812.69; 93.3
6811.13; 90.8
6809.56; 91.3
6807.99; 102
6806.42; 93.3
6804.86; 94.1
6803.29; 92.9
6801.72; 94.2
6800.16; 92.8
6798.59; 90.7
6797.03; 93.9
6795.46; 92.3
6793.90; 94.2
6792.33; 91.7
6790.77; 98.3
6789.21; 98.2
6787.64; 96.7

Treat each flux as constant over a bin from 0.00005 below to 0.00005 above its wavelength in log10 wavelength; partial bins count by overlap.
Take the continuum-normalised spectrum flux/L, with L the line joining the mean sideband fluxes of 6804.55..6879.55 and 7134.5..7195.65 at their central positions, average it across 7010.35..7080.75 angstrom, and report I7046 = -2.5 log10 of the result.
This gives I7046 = -0.03 mag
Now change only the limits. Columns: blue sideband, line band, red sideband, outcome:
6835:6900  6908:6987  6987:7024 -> 0.00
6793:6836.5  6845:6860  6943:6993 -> 0.05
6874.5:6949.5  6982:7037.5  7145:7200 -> -0.02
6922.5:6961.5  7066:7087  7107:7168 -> -0.03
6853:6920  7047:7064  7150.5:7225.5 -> -0.03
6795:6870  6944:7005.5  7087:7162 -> -0.01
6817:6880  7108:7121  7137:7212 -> -0.04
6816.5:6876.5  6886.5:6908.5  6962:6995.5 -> 0.01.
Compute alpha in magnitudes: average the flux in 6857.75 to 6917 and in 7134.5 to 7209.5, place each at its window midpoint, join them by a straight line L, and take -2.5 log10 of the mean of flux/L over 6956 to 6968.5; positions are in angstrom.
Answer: -0.02 mag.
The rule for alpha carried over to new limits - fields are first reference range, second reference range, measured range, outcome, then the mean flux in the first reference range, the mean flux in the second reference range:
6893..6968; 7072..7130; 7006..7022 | 0.01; 92.5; 93.7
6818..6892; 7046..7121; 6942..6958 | -0.01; 92.6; 93.9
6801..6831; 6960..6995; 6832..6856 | 0.02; 94.3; 93.8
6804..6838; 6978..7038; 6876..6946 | 0.02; 94.5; 92.9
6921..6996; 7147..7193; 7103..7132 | -0.03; 93.2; 90.4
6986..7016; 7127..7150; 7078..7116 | -0.04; 92.9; 89.5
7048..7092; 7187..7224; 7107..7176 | 0.00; 93.6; 90.6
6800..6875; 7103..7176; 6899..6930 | 0.01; 92.9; 92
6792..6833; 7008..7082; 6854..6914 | 0.02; 93.9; 93.7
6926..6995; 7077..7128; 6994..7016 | 0.02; 93.4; 93.8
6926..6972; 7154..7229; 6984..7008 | 0.00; 93.4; 91.2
